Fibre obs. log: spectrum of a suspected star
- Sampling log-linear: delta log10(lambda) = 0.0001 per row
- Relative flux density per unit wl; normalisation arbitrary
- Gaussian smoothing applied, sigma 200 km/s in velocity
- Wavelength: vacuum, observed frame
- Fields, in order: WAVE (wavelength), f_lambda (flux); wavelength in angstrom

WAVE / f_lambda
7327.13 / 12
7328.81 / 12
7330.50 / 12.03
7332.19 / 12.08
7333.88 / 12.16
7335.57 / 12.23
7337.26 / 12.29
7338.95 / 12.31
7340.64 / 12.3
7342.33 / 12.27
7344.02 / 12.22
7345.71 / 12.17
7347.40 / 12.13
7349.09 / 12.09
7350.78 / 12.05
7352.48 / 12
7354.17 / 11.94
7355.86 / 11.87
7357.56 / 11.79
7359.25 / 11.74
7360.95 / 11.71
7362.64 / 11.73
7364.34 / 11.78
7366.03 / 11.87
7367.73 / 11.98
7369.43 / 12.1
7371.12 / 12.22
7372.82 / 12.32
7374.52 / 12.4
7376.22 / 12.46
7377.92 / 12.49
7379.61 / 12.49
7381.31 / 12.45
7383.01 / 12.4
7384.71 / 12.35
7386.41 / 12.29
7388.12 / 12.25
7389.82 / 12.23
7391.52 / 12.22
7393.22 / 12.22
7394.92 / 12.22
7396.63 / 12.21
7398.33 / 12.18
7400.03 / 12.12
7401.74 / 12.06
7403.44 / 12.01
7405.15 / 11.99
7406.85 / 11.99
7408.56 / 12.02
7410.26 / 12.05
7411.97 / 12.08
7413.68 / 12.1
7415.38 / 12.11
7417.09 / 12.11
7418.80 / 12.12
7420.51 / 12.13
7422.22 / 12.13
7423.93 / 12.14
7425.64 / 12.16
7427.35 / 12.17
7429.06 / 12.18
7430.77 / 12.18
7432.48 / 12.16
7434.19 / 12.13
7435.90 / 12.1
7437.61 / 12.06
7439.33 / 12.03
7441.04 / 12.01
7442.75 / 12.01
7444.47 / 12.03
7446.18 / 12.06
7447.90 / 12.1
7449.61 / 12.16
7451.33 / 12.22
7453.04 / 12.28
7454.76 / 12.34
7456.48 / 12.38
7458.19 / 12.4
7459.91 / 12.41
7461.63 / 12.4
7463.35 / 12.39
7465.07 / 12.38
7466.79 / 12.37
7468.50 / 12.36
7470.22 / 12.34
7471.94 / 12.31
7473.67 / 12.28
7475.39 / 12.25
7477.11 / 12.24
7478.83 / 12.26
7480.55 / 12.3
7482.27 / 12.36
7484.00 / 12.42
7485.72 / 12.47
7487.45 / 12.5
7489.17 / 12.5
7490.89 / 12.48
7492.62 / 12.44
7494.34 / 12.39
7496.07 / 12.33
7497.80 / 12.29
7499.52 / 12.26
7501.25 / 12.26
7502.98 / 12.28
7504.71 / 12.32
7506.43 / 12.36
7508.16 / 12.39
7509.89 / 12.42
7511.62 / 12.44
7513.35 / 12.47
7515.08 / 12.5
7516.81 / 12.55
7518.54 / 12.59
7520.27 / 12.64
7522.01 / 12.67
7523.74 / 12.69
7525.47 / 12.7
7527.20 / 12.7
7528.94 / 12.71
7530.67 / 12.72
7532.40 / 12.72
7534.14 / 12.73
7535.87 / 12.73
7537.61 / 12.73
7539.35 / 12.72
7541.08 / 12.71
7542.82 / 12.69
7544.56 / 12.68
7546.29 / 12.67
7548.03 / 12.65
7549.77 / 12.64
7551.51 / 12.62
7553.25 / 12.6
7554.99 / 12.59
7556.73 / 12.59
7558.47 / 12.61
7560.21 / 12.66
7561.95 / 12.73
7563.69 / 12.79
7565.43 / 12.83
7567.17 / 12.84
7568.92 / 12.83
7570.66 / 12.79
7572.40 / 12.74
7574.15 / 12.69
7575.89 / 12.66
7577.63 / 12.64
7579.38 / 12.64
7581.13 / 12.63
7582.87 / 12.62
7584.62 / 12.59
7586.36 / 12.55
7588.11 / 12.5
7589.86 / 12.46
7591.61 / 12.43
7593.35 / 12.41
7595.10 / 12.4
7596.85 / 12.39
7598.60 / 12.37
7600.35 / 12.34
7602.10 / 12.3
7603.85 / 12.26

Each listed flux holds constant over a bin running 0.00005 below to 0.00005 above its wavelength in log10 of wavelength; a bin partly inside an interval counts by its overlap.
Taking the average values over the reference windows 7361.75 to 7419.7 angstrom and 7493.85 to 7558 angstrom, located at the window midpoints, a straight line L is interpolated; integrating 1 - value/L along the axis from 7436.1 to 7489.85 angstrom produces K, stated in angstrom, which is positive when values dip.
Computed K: 0.4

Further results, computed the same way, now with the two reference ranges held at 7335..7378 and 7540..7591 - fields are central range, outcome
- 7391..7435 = 0.43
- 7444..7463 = 0.14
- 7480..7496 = 0.03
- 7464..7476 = 0.07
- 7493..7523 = 0.20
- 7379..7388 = -0.16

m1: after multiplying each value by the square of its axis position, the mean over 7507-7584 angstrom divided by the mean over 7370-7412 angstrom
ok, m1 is 1.08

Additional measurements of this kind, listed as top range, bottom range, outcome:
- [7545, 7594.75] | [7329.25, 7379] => 1.11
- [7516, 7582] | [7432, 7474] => 1.06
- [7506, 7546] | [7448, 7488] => 1.04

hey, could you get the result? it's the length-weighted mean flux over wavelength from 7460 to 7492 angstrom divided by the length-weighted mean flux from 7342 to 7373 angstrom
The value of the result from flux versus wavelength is 1.03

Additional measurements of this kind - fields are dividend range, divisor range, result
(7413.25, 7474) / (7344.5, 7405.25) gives 1.01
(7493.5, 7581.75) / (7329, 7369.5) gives 1.05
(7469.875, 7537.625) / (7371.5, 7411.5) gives 1.02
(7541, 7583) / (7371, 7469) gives 1.04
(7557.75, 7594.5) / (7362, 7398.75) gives 1.03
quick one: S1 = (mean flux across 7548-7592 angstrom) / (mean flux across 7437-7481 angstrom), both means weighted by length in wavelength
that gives 1.03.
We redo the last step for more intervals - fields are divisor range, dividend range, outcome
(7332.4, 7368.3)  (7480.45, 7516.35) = 1.03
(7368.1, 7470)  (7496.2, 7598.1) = 1.03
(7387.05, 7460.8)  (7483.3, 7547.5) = 1.03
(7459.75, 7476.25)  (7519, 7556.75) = 1.03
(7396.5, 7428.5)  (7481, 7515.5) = 1.02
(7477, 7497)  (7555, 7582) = 1.03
